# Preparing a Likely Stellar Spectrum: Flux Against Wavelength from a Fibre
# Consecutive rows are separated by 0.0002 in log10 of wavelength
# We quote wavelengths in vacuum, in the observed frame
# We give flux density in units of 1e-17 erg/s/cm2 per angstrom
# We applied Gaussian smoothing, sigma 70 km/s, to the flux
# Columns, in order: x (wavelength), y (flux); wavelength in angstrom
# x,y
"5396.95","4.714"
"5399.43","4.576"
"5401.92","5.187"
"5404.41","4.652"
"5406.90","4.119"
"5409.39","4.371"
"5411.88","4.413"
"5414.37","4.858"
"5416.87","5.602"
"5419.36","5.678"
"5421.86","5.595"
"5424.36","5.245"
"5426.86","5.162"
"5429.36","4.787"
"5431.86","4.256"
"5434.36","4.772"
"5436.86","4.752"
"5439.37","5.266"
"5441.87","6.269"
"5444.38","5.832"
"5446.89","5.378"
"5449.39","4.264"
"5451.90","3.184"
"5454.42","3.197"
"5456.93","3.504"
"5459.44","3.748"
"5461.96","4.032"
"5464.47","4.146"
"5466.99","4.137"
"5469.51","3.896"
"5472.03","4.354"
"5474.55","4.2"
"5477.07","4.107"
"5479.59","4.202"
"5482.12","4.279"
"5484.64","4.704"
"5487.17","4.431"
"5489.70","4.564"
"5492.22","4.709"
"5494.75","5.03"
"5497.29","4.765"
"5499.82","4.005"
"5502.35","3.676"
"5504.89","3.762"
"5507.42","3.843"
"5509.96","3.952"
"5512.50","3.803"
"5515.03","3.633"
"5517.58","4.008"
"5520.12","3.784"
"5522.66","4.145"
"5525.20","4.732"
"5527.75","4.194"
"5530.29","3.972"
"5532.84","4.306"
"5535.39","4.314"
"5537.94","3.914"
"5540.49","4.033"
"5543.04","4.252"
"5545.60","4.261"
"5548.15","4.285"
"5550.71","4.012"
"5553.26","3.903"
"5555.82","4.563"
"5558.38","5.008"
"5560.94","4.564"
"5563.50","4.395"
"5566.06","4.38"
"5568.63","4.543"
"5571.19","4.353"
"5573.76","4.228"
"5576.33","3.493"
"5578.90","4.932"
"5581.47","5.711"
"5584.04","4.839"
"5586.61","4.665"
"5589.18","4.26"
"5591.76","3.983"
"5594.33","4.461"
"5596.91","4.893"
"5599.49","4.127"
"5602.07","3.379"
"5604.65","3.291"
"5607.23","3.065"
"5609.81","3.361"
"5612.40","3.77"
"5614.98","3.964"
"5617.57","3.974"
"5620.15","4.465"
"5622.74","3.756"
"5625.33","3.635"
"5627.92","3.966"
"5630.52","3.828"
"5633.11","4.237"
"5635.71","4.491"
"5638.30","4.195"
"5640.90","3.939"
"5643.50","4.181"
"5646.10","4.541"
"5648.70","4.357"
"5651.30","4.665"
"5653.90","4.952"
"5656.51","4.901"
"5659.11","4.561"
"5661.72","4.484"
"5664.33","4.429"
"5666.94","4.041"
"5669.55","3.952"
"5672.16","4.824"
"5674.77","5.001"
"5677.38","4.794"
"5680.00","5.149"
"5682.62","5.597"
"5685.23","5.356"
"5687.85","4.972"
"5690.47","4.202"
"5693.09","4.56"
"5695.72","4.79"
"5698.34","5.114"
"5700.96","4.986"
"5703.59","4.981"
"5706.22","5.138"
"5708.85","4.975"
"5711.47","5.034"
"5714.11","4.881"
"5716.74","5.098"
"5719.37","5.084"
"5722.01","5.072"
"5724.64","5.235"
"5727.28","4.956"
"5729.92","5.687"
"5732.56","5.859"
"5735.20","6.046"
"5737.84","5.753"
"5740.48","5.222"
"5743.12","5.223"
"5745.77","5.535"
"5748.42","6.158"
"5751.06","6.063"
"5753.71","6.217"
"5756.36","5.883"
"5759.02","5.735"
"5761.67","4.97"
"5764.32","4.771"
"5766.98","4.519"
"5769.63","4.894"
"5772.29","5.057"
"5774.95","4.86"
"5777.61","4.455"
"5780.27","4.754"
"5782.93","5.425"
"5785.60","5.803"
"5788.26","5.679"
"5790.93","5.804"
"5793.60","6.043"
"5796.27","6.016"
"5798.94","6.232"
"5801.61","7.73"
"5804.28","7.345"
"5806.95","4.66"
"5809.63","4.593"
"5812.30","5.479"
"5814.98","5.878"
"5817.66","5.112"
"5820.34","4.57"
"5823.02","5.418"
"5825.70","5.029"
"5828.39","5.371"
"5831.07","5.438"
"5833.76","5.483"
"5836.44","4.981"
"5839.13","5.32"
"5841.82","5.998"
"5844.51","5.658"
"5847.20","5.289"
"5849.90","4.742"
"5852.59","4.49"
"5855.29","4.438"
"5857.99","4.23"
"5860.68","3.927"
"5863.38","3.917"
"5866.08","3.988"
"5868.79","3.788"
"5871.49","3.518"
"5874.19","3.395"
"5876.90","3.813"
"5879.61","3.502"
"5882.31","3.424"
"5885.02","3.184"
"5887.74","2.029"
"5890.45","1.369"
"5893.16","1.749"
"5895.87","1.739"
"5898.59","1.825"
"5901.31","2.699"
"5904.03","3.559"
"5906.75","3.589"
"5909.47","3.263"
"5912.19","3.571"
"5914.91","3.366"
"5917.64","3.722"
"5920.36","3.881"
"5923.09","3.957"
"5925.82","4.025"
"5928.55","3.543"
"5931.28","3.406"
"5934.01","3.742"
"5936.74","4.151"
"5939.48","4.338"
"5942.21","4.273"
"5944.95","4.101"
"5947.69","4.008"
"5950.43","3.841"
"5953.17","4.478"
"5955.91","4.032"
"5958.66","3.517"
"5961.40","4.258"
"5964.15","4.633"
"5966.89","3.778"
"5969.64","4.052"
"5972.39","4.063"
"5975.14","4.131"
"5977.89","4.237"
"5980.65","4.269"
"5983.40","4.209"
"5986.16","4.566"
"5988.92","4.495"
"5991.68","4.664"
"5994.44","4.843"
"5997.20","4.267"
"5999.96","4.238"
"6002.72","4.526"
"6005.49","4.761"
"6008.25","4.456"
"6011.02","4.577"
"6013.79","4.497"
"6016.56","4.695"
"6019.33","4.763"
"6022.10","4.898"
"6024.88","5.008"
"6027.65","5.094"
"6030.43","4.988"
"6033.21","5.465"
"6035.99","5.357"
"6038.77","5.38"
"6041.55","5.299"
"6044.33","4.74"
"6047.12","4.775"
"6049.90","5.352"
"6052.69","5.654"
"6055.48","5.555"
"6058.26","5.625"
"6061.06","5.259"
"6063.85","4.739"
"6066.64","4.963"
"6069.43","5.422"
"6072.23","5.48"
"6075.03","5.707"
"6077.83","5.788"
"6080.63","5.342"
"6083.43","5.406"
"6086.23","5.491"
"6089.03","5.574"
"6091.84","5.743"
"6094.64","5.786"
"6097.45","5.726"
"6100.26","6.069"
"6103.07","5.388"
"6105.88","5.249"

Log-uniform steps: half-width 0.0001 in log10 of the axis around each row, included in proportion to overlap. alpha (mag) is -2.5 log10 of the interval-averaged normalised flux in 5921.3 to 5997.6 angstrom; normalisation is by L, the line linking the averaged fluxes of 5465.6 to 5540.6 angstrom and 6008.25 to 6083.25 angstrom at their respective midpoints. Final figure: 0.21 mag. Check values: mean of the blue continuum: 4.18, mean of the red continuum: 5.16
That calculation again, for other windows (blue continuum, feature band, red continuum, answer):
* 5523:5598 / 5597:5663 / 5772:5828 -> 0.15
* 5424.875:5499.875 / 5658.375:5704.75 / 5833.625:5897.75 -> -0.15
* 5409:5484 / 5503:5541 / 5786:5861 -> 0.18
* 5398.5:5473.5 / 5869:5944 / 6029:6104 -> 0.50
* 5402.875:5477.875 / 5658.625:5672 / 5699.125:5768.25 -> 0.20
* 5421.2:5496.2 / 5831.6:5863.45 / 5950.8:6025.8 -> -0.12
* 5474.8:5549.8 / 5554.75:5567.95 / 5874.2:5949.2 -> -0.12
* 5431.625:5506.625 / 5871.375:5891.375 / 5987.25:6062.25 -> 0.50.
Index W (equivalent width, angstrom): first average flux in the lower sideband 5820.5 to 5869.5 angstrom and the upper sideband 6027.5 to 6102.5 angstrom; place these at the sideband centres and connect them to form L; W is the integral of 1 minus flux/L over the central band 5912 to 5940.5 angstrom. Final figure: 7.2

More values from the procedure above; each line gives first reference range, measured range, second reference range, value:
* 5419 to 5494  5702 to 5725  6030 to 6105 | -0.64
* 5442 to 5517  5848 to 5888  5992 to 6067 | 7.66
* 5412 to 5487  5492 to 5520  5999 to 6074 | 3.40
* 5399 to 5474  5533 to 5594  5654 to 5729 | 4.70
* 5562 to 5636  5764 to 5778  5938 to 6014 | -1.89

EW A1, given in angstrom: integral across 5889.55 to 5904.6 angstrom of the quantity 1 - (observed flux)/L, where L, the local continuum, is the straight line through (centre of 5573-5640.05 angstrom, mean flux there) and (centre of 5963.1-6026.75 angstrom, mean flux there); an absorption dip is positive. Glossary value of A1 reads 7.8 angstrom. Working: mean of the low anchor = 4.11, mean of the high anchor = 4.47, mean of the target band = 2.11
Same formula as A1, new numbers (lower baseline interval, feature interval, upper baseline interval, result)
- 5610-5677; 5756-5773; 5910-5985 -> -3.8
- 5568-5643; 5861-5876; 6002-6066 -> 3.0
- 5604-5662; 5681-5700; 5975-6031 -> -3.4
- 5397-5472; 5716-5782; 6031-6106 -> -3.9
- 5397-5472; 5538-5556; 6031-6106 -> 2.4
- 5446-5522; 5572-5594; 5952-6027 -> -1.8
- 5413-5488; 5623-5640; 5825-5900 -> 1.1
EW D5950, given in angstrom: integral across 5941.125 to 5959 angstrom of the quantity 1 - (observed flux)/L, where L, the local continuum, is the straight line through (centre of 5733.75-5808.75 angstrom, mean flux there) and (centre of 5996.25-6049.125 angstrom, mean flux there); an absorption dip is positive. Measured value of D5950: 3.5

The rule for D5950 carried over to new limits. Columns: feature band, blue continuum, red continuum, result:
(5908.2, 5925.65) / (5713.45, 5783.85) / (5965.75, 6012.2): 3.7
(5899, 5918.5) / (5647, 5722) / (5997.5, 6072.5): 6.4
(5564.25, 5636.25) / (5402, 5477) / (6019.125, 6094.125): 9.7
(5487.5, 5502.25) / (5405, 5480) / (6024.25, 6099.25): 0.4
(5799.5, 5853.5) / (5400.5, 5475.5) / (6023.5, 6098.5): -3.9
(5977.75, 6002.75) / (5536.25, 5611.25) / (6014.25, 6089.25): 3.3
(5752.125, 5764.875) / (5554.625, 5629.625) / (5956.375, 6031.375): -3.7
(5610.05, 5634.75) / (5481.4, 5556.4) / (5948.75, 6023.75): 1.7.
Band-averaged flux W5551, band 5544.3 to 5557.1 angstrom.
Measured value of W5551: 4.2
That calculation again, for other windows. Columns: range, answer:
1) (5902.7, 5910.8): 3.47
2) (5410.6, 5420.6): 5.14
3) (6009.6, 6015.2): 4.53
